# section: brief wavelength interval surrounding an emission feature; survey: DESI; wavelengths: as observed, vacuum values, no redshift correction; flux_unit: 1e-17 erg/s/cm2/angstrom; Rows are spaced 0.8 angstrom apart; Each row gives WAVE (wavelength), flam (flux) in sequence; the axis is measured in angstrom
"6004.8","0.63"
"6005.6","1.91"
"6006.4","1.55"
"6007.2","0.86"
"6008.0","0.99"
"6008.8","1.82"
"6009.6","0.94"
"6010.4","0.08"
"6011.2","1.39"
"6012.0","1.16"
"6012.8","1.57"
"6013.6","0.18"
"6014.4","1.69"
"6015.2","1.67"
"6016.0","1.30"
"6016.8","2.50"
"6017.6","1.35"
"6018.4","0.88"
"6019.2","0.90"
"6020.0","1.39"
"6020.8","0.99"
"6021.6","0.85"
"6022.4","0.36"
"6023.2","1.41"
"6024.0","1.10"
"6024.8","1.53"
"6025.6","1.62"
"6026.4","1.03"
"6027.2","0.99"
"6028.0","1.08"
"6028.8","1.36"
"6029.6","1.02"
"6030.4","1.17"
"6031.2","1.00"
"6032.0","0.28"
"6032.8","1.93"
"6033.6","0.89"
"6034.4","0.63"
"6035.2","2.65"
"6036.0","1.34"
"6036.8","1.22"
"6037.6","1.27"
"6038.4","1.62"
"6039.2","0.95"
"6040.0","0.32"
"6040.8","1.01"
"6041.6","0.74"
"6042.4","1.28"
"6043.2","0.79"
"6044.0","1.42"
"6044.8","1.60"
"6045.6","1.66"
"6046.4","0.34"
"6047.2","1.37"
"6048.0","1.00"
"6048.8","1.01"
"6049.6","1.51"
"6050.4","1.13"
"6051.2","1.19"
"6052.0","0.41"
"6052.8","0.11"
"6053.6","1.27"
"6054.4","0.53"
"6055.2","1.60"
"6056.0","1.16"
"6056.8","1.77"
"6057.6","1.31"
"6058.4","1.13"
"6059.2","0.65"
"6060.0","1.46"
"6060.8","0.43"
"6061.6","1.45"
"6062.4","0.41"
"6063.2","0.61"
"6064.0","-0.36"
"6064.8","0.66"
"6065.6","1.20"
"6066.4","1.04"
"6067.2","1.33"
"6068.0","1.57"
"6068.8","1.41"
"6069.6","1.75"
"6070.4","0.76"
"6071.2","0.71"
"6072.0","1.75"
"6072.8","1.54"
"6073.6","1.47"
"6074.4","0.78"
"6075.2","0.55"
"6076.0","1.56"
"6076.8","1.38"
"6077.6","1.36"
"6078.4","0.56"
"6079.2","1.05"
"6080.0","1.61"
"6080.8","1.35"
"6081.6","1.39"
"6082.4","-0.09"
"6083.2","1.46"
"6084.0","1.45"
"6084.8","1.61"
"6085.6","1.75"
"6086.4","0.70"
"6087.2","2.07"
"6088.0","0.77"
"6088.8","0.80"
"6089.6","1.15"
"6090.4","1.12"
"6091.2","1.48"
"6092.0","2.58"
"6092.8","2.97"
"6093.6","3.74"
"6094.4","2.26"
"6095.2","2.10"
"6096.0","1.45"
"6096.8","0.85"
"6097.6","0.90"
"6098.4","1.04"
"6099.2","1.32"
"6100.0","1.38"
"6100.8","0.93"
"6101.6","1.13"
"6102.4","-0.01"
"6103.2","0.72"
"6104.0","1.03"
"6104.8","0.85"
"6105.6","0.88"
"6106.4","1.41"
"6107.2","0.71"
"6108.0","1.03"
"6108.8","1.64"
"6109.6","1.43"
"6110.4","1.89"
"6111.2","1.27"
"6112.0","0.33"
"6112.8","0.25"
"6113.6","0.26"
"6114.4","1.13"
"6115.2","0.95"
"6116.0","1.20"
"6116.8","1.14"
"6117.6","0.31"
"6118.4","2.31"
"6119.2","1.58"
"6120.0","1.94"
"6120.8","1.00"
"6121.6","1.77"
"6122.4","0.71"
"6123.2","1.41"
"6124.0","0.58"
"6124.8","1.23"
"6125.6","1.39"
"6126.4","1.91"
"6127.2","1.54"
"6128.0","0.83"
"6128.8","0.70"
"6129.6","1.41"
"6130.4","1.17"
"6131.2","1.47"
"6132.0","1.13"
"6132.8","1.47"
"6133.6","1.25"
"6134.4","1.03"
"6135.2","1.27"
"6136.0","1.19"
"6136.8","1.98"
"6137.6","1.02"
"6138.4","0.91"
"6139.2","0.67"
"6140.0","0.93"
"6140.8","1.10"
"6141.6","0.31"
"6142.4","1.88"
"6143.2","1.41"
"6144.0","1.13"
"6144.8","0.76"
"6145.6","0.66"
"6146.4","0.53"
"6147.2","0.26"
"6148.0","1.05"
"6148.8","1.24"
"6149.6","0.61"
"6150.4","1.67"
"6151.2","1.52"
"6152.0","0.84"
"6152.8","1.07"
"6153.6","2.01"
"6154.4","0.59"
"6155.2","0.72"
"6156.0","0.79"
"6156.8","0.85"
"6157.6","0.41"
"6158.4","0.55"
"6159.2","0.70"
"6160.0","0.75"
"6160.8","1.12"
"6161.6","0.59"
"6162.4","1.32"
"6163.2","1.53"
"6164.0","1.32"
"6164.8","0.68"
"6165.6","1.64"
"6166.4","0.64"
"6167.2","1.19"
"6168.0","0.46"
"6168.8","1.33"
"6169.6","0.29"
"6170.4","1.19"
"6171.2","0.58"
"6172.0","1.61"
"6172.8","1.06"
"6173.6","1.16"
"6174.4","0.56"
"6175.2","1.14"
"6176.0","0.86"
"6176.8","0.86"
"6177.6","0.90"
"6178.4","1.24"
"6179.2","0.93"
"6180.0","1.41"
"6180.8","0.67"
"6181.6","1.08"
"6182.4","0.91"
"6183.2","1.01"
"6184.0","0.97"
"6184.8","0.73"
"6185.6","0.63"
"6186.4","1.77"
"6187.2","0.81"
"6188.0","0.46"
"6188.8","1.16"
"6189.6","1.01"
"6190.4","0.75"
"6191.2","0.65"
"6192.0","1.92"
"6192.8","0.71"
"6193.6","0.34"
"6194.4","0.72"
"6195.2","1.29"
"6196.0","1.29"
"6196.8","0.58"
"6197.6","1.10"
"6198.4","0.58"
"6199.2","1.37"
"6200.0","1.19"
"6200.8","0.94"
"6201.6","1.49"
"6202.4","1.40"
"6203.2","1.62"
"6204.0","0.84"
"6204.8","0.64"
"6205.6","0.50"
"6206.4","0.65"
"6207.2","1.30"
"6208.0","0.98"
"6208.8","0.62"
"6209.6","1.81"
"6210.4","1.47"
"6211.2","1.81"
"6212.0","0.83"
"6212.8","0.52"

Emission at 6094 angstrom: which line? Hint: [O III]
